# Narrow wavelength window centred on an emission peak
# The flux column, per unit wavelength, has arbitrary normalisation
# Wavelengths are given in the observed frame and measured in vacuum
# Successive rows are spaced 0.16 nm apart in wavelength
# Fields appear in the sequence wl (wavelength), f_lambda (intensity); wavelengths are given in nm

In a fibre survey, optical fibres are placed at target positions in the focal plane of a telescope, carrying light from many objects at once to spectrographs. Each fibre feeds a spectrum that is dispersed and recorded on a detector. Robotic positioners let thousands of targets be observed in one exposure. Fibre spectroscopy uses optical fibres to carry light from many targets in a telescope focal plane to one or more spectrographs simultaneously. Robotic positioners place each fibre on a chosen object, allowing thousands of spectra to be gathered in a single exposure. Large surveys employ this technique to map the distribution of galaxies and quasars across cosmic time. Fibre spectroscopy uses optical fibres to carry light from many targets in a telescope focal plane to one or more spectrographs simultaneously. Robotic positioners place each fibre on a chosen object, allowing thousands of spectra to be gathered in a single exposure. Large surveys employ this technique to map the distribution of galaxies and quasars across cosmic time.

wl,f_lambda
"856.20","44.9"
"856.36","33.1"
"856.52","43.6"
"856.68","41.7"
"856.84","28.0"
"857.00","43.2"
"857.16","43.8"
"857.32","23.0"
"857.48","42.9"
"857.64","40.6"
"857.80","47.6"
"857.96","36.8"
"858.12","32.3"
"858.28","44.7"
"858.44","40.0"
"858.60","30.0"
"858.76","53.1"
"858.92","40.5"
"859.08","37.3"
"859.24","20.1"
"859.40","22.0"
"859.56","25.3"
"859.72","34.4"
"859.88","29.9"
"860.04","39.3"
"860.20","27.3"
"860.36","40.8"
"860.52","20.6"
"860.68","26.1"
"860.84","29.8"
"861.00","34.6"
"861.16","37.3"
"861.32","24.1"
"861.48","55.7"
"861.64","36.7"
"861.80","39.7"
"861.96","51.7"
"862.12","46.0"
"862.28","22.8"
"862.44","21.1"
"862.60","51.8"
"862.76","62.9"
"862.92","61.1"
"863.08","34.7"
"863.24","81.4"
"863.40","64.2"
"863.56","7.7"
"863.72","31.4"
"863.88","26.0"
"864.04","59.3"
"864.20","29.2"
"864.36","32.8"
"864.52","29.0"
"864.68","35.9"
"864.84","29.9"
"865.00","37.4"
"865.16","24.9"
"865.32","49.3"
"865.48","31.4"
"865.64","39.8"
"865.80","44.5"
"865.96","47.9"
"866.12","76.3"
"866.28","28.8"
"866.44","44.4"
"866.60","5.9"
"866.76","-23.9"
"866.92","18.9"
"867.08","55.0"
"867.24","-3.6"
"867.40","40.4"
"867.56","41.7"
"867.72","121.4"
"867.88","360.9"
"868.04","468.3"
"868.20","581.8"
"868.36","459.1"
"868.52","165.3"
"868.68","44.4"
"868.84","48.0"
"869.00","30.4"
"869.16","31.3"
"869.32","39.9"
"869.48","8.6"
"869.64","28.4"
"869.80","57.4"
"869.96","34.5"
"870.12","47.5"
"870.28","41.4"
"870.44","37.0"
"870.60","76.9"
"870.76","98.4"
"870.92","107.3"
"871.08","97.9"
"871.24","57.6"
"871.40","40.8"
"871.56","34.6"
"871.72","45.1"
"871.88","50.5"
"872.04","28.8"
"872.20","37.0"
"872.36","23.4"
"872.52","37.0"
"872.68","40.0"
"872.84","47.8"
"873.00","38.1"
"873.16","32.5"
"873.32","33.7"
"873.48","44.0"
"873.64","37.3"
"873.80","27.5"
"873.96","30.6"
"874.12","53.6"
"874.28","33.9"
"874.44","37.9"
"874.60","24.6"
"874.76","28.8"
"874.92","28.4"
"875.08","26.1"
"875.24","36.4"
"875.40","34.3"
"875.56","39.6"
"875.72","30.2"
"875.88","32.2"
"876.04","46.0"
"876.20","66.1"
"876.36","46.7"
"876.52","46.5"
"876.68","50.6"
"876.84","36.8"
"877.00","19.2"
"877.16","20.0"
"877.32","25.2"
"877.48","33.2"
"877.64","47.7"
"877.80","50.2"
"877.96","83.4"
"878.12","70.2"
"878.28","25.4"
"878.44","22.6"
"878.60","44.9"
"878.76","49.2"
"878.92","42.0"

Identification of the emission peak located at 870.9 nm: [N II]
